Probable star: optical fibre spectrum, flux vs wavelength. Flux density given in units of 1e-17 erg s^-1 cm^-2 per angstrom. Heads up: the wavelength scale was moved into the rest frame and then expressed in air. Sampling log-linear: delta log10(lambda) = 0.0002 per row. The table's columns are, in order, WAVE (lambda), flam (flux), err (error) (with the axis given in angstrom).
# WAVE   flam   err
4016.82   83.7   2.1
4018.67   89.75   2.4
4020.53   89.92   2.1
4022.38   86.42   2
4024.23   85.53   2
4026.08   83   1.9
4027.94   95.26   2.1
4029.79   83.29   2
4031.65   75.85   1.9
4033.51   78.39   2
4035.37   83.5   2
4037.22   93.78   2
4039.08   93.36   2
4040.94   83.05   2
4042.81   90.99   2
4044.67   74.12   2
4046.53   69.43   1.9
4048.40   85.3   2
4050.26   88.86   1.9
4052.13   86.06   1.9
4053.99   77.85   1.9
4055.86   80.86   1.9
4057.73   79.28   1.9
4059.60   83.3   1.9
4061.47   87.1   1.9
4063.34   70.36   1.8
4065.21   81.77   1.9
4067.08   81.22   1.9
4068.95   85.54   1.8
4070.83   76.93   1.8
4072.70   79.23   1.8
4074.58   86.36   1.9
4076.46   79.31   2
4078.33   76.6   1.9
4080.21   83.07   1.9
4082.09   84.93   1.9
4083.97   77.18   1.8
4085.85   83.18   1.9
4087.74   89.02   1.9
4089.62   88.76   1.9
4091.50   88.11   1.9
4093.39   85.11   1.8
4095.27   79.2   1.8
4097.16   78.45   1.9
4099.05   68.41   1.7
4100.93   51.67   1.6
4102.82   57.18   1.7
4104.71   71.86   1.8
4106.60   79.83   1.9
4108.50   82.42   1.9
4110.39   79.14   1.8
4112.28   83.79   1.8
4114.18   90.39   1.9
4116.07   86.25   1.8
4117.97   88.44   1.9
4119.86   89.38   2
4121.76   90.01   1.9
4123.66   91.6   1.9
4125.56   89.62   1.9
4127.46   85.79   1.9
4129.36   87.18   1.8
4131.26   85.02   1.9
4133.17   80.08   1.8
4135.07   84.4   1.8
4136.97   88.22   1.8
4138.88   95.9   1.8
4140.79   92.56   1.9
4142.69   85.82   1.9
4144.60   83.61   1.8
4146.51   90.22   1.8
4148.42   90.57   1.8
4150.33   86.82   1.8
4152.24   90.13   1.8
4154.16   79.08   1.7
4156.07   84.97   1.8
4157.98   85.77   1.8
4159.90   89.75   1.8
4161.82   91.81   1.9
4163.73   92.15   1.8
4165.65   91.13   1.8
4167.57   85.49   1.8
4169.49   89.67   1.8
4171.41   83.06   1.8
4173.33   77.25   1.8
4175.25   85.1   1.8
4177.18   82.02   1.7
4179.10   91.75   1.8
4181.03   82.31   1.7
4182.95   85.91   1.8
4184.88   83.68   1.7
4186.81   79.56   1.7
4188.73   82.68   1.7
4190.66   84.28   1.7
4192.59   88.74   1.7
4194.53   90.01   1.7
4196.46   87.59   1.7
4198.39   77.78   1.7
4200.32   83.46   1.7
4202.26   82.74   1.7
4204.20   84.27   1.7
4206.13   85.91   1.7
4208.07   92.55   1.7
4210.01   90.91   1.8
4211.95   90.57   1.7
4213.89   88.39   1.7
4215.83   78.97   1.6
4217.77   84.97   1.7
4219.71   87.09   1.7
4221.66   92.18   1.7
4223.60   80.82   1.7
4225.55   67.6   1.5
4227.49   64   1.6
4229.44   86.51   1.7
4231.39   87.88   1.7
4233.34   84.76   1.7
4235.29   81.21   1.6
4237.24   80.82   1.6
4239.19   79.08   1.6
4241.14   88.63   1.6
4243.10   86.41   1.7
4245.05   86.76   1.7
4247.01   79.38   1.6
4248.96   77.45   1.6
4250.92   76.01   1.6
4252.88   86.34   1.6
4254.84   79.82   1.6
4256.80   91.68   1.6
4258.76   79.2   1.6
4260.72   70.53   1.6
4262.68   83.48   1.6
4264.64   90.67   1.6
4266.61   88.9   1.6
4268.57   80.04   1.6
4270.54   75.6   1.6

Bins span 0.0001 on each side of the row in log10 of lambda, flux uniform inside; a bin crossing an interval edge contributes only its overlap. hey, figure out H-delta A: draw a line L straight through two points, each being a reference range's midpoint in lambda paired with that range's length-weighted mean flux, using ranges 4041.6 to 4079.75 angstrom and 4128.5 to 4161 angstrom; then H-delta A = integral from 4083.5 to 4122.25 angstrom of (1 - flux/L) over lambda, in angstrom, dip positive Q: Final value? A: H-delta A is 1.7 angstrom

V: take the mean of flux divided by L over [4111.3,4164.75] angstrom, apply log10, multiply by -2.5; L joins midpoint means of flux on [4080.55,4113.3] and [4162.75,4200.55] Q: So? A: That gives -0.08 mag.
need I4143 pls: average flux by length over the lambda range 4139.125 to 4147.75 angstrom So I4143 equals 88.8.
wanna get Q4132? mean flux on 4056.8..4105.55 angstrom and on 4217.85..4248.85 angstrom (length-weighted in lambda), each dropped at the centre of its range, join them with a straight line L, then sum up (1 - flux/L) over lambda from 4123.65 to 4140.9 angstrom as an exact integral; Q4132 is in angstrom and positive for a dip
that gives -1.6 angstrom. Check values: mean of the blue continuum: 79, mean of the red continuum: 82.2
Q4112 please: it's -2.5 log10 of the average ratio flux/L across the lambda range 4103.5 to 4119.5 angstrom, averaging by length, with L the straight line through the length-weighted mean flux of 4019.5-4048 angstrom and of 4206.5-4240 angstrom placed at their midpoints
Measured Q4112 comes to 0.02 mag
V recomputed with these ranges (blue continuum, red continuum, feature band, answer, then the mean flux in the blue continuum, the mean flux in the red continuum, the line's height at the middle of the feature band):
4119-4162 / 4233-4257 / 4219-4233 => 0.03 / 87.7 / 82.6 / 83.5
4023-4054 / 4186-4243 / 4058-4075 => 0.04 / 84.2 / 84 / 84.2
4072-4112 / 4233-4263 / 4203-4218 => -0.08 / 78.6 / 81.9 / 81.1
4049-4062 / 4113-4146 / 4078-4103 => 0.09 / 83.3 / 87.9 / 85.5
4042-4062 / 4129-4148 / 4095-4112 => 0.18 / 82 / 87.4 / 85.2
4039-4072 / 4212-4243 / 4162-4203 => -0.04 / 81.6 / 82.6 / 82.3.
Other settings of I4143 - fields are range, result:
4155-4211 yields 85.9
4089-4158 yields 83.6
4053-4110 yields 79.1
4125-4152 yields 87.6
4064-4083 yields 81.4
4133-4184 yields 87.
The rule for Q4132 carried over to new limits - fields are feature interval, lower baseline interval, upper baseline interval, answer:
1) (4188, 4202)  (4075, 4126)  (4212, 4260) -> -0.5 angstrom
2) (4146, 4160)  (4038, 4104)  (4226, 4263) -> -1.1 angstrom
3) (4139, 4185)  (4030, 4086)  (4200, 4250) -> -2.2 angstrom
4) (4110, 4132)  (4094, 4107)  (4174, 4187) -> -4.2 angstrom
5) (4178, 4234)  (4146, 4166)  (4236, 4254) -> 0.3 angstrom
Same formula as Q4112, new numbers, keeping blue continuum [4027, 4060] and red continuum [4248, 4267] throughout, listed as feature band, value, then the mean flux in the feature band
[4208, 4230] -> -0.011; 83.3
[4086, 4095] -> -0.045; 86.7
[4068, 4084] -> 0.027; 81.2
